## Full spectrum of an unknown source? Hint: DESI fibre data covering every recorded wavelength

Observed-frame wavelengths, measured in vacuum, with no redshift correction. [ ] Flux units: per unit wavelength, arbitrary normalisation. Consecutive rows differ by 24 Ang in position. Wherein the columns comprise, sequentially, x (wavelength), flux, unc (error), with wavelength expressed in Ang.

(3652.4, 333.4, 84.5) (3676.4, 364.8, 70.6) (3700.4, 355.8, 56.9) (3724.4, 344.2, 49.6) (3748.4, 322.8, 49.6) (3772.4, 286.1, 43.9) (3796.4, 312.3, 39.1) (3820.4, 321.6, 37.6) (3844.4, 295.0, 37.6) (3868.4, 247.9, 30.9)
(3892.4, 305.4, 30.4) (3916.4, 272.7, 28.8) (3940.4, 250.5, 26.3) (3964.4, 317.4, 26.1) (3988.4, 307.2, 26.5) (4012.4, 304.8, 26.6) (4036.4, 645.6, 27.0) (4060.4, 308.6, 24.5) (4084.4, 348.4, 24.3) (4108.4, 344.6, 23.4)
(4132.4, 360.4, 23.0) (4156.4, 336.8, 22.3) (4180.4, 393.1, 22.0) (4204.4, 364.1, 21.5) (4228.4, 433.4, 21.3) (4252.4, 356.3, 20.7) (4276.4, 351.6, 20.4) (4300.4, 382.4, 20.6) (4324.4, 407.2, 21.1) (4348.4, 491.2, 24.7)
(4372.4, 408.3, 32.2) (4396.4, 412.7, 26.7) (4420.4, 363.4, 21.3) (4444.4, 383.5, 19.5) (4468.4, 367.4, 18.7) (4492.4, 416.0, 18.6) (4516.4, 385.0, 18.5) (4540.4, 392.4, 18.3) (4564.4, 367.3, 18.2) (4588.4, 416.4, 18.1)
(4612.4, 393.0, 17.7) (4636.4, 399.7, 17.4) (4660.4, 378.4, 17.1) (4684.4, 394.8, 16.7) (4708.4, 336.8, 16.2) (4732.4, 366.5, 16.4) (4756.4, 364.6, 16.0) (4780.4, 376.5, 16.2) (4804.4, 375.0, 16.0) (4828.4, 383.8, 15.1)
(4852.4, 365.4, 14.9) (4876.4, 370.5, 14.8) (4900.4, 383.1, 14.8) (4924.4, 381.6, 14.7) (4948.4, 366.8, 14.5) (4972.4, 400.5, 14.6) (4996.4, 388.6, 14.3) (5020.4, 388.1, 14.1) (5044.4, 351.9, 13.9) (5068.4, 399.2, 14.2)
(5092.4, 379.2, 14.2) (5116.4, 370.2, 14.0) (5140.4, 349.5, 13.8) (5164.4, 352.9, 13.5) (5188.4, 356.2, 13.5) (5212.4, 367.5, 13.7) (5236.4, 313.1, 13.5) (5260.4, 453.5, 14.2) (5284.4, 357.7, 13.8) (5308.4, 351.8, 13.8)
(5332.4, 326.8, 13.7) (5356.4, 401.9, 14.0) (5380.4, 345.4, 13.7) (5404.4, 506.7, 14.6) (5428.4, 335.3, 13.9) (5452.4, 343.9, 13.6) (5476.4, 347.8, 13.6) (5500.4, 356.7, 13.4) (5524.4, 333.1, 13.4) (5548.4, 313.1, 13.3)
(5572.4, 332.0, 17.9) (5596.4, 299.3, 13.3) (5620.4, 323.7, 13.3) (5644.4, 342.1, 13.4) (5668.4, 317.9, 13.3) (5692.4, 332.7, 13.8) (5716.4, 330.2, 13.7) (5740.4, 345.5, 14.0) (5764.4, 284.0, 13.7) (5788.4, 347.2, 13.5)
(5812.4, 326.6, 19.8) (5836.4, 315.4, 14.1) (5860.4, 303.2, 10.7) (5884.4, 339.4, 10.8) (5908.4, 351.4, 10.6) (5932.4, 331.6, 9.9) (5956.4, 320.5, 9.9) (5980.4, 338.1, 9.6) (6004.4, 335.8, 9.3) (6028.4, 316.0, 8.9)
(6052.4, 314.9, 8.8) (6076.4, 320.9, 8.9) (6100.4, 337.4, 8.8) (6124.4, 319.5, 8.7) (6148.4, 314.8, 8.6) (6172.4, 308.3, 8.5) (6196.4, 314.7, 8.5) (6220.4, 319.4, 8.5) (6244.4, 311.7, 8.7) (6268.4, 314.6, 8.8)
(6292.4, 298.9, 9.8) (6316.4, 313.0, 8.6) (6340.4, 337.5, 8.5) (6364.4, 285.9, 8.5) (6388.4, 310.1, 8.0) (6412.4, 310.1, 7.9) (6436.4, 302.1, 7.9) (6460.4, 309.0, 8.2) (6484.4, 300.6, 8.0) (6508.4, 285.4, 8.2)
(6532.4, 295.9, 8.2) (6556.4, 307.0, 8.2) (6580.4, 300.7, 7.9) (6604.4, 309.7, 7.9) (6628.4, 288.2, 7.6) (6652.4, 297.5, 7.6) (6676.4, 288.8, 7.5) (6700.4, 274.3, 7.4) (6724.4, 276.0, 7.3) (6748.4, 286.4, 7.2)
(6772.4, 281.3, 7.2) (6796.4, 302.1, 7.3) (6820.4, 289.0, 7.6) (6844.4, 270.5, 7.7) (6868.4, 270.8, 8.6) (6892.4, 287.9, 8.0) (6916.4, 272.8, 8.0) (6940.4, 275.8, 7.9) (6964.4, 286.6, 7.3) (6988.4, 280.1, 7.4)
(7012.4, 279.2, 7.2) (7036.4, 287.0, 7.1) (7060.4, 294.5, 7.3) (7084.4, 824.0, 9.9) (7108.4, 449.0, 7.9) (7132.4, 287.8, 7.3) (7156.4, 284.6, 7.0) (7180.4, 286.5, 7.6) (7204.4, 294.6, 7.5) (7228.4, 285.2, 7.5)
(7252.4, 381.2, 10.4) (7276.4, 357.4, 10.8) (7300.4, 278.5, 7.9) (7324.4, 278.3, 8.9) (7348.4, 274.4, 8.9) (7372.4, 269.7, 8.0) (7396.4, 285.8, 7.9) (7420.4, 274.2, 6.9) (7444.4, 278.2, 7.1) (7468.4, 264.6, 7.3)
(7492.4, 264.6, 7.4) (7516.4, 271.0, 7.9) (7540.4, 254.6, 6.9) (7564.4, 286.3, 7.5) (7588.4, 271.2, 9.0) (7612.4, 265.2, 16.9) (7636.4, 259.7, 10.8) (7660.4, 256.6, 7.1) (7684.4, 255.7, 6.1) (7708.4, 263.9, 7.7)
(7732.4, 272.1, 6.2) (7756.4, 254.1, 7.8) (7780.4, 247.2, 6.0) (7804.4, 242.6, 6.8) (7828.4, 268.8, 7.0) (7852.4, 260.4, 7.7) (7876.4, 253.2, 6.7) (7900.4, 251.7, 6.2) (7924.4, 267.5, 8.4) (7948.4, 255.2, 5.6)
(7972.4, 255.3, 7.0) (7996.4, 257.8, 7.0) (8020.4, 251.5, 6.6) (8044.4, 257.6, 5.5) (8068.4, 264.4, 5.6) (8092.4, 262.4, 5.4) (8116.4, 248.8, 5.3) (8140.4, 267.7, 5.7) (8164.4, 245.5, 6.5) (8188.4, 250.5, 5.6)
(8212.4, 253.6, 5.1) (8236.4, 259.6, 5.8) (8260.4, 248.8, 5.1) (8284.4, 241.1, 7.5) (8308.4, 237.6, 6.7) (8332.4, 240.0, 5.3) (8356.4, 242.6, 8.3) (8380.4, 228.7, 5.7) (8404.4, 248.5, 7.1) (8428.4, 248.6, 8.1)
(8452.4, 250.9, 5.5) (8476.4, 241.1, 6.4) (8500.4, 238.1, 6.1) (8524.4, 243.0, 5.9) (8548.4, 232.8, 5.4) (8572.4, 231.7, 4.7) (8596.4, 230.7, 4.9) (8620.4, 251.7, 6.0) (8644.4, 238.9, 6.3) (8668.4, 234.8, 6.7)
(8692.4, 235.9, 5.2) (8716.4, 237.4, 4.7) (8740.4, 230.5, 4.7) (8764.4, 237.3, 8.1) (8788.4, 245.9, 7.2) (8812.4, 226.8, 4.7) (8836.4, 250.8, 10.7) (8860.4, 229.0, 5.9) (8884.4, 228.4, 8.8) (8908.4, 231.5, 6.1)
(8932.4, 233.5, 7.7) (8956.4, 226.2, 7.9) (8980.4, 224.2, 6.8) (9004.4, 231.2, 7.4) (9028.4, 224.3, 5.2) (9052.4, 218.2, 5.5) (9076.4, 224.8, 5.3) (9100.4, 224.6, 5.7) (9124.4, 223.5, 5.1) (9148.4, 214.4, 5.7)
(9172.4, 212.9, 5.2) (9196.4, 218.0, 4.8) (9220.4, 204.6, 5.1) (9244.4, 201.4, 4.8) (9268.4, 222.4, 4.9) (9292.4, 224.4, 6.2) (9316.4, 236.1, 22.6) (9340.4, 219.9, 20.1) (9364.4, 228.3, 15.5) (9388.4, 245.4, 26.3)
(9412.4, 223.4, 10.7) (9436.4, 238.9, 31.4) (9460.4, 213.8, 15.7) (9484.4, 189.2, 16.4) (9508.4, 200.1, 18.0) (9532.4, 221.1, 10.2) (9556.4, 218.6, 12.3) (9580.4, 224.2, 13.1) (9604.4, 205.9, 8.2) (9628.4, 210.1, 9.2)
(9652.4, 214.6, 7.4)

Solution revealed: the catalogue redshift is 0.081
